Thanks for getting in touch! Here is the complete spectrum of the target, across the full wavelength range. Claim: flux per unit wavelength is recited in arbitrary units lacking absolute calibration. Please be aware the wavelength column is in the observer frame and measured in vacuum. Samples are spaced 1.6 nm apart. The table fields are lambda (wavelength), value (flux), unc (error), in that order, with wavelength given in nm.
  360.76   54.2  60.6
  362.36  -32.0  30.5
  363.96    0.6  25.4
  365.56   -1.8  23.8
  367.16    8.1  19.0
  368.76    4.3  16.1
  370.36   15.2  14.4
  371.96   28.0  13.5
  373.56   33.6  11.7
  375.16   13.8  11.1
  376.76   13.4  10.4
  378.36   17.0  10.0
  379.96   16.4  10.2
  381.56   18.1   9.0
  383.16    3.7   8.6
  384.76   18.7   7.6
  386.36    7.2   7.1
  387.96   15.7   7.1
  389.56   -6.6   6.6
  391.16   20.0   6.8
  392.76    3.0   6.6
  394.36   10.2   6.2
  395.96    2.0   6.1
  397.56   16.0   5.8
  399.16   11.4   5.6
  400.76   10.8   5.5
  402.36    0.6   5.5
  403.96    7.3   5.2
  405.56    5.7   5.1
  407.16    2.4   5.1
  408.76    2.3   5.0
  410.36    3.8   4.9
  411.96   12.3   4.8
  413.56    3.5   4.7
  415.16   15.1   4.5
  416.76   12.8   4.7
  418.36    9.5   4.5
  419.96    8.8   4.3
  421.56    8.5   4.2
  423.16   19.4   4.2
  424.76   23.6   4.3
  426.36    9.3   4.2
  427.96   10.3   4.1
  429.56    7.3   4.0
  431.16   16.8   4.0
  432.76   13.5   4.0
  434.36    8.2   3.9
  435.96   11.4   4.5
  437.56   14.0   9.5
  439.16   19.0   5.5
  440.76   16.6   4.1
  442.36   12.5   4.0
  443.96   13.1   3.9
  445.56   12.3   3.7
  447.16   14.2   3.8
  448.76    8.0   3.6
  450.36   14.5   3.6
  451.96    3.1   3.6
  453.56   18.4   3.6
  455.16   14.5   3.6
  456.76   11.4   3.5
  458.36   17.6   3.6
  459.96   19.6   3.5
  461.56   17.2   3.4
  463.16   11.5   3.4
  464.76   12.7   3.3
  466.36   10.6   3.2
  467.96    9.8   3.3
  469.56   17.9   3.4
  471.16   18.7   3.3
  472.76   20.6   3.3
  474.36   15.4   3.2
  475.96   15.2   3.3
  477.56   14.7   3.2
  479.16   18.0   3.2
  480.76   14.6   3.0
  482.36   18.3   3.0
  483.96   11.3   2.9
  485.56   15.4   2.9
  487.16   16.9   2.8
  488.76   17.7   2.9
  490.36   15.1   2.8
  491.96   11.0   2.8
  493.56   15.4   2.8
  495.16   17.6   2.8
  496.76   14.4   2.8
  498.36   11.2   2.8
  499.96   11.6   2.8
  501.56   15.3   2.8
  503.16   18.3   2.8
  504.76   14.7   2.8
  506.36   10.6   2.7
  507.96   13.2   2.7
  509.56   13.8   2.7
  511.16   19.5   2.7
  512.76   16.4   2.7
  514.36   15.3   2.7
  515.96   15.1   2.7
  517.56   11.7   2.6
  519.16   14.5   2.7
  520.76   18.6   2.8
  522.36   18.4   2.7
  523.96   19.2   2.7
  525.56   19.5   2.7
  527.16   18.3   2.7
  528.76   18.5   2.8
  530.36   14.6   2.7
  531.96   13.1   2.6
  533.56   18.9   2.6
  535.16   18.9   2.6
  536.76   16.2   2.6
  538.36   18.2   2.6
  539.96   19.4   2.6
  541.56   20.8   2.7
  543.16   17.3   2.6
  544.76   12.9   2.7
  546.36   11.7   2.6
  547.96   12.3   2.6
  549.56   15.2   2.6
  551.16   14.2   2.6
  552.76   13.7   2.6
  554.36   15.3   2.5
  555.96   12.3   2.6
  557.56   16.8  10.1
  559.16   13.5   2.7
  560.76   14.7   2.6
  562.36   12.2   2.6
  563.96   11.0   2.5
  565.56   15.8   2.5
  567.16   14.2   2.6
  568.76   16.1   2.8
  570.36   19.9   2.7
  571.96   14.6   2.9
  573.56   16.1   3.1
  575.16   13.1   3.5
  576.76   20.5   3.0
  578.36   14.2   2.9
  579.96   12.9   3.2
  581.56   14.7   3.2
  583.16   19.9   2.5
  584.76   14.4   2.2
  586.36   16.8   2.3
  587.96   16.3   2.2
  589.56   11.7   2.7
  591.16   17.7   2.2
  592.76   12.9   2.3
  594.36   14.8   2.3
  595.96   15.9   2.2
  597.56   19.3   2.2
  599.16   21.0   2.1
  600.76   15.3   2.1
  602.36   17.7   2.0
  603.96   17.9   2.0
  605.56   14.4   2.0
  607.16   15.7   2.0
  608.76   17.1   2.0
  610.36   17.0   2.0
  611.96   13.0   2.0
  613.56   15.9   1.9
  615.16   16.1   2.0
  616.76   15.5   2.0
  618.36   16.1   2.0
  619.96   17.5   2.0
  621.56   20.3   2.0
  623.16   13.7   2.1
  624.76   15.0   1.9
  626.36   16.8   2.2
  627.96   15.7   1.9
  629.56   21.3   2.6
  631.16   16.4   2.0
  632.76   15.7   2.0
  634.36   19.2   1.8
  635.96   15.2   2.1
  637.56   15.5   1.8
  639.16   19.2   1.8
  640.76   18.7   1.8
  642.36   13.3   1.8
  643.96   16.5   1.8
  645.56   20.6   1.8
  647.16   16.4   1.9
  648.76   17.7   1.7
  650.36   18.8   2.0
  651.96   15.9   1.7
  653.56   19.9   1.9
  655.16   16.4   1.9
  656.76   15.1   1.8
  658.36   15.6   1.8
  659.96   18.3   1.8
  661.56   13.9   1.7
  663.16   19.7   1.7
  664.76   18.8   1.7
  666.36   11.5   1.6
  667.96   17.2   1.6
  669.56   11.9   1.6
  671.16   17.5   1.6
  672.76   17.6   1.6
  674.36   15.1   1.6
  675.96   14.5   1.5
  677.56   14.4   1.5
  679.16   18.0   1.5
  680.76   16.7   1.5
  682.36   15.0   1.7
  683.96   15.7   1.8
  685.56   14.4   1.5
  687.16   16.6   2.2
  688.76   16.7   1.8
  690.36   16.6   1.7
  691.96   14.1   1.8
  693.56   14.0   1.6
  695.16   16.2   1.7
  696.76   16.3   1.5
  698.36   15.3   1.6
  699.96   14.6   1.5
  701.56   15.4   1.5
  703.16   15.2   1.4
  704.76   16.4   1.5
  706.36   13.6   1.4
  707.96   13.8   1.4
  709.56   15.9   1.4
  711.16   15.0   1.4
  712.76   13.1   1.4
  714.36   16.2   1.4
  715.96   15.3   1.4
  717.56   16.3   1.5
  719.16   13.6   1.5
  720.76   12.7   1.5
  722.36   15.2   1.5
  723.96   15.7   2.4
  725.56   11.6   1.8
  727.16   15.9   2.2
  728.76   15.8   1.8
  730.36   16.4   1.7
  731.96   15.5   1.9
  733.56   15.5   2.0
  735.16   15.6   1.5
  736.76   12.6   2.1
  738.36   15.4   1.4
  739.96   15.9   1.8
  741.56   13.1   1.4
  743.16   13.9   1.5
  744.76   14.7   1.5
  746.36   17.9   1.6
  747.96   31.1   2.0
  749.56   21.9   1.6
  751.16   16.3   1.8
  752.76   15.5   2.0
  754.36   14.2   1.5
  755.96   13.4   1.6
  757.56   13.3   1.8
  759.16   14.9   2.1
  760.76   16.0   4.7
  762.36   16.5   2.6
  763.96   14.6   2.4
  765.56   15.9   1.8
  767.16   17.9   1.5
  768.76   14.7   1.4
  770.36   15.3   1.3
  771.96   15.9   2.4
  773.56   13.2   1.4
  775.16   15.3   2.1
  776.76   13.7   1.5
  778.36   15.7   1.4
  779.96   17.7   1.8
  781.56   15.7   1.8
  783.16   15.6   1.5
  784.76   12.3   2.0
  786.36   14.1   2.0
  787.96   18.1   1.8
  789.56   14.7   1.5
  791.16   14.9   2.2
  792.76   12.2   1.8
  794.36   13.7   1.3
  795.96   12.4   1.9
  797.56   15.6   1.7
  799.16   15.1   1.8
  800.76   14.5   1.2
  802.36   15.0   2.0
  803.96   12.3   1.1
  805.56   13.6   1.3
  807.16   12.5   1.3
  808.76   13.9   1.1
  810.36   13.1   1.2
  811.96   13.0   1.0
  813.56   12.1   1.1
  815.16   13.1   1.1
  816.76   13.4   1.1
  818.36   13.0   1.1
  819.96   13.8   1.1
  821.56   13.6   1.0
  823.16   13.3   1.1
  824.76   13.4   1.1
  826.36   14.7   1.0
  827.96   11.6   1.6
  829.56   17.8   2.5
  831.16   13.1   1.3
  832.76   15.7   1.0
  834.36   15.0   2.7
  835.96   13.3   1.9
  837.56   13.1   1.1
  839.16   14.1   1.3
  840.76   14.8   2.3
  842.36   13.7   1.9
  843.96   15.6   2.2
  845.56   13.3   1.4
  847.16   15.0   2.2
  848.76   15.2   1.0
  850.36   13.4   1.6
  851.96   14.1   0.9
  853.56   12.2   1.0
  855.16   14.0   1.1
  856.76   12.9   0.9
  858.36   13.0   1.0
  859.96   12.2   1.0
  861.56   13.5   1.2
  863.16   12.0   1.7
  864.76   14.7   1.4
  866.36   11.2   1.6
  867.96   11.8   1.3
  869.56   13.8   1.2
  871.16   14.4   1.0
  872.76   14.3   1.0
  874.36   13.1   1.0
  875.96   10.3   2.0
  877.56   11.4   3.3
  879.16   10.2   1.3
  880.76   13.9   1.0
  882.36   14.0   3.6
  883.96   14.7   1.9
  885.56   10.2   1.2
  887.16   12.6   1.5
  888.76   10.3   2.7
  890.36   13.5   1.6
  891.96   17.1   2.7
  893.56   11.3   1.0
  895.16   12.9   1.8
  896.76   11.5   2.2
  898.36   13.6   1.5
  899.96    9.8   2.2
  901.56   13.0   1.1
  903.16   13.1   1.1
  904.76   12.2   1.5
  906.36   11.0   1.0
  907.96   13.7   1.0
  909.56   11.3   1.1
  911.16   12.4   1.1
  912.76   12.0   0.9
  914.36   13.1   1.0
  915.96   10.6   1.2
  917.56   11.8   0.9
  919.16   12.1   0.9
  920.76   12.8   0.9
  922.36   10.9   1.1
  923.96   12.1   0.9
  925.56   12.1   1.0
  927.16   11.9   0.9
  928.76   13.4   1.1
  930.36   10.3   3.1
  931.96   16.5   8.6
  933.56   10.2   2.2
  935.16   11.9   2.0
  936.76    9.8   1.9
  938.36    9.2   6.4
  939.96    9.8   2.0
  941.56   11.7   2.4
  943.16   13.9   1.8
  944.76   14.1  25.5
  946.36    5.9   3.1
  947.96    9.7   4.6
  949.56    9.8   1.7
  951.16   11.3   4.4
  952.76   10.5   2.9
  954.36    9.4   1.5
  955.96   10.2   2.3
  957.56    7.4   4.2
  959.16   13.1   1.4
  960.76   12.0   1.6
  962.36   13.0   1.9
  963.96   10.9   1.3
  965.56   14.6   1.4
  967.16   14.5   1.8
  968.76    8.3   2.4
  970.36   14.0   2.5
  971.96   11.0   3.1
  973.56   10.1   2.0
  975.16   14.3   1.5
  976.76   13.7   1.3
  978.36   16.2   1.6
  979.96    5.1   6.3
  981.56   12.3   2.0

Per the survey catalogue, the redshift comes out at 0.139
